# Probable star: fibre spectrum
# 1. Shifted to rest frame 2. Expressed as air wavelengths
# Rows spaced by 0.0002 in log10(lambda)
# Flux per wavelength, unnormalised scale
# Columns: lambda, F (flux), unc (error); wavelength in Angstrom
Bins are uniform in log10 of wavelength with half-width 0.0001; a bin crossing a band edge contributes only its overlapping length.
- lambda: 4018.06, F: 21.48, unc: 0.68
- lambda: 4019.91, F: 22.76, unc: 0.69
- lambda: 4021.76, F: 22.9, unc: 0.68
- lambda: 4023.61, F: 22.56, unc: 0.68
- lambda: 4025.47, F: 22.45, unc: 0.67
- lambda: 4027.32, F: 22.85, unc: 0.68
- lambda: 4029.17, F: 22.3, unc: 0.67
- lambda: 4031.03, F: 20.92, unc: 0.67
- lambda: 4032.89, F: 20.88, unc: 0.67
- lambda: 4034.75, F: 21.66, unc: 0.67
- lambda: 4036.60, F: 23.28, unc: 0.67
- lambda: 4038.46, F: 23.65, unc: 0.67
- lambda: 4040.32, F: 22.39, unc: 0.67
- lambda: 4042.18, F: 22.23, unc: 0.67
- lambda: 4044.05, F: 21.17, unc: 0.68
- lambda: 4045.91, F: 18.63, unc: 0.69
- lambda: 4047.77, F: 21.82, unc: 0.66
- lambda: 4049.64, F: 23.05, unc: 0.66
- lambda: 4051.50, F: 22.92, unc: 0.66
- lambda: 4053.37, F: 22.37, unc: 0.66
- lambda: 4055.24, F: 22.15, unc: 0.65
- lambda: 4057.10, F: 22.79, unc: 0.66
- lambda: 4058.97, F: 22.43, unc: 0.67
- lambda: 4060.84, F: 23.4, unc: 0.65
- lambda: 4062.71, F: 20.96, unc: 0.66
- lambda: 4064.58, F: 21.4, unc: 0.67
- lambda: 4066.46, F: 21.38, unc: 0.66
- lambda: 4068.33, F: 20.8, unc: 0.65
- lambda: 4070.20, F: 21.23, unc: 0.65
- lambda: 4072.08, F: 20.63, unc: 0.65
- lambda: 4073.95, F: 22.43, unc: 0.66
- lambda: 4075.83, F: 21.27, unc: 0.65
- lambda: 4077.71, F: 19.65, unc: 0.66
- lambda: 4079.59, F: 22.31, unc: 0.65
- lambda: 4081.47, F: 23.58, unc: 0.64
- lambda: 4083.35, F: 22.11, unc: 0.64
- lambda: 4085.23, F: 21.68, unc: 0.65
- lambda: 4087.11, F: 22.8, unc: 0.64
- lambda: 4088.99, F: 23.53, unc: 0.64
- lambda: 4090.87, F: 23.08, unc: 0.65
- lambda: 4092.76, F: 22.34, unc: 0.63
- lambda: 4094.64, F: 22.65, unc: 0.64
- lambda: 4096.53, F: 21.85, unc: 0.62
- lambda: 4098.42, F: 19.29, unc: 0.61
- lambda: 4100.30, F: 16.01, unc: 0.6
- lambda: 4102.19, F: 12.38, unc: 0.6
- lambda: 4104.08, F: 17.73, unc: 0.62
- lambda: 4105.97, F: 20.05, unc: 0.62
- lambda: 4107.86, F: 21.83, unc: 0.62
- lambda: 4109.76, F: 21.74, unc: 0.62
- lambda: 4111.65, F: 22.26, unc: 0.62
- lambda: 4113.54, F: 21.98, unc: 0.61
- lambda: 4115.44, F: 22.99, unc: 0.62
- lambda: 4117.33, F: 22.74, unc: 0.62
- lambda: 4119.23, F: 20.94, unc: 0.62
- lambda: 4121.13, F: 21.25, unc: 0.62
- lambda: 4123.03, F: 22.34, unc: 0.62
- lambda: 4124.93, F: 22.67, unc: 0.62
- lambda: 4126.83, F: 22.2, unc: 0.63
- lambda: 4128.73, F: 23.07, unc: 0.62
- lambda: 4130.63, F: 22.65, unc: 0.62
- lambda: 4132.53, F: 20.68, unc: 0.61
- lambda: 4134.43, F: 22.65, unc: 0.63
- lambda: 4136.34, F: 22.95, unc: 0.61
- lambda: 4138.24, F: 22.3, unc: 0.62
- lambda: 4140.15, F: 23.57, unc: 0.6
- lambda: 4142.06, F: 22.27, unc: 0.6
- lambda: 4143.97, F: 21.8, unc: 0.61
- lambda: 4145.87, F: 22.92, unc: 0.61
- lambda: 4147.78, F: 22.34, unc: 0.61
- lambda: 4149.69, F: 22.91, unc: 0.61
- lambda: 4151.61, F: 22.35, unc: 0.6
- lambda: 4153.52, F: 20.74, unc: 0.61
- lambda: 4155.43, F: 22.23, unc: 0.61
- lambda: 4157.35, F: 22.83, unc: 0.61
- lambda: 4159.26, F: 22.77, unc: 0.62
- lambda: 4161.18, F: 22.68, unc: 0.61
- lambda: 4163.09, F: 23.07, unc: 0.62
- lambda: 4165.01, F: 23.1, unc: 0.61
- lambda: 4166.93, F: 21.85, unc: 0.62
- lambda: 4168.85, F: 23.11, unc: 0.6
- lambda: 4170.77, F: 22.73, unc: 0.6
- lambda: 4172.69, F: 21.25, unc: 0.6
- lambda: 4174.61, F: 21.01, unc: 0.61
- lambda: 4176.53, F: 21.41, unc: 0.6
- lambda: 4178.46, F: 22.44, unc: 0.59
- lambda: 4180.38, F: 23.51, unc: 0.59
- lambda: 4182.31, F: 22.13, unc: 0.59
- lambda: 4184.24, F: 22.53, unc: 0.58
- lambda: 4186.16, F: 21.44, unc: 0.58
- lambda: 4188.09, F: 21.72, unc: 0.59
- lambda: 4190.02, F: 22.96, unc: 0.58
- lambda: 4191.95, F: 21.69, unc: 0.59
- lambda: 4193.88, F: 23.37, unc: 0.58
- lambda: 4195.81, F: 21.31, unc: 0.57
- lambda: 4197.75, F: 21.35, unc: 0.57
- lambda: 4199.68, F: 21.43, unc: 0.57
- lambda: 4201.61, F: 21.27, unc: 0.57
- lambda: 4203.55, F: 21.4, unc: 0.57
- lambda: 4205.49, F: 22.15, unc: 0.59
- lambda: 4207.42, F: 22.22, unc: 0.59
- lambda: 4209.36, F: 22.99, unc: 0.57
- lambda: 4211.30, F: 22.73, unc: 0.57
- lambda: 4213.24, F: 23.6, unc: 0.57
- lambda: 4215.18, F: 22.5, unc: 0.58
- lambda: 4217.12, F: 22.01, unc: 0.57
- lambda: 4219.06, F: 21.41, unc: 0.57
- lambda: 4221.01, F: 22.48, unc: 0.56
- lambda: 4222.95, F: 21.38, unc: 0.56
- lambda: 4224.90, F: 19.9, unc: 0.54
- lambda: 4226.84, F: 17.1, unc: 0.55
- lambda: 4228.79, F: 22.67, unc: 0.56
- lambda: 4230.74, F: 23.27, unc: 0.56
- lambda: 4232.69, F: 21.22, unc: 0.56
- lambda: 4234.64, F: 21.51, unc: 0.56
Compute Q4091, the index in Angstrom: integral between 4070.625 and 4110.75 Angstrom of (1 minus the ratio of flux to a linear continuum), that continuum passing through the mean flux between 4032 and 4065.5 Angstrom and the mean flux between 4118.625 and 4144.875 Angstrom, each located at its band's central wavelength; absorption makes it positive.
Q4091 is 2.28 Angstrom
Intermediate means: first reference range 22.1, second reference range 22.3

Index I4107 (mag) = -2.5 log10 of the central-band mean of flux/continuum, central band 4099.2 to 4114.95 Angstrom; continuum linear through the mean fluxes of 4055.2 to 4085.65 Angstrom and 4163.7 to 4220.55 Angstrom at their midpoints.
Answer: 0.13 mag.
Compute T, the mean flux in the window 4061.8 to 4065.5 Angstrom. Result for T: 21.2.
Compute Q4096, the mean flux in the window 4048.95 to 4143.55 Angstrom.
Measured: 21.7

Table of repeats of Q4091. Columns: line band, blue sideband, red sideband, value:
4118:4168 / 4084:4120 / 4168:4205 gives -2.1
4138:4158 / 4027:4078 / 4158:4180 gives -0.1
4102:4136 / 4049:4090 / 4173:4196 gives 1.0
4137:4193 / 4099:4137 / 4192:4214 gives -1.8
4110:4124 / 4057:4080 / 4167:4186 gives -0.2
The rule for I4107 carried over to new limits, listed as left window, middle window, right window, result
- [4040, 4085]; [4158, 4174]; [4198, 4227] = -0.038 mag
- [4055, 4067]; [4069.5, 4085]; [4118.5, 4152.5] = 0.025 mag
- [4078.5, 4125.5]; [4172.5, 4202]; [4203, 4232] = -0.013 mag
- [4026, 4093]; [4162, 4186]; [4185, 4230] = -0.024 mag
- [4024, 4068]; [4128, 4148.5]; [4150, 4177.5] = -0.014 mag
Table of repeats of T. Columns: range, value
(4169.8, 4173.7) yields 22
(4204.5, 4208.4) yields 22.2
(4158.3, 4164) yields 22.9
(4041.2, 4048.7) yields 21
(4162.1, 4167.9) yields 22.7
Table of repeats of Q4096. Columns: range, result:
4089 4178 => 21.8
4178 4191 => 22.4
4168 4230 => 21.9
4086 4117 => 20.8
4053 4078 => 21.7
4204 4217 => 22.6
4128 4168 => 22.5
